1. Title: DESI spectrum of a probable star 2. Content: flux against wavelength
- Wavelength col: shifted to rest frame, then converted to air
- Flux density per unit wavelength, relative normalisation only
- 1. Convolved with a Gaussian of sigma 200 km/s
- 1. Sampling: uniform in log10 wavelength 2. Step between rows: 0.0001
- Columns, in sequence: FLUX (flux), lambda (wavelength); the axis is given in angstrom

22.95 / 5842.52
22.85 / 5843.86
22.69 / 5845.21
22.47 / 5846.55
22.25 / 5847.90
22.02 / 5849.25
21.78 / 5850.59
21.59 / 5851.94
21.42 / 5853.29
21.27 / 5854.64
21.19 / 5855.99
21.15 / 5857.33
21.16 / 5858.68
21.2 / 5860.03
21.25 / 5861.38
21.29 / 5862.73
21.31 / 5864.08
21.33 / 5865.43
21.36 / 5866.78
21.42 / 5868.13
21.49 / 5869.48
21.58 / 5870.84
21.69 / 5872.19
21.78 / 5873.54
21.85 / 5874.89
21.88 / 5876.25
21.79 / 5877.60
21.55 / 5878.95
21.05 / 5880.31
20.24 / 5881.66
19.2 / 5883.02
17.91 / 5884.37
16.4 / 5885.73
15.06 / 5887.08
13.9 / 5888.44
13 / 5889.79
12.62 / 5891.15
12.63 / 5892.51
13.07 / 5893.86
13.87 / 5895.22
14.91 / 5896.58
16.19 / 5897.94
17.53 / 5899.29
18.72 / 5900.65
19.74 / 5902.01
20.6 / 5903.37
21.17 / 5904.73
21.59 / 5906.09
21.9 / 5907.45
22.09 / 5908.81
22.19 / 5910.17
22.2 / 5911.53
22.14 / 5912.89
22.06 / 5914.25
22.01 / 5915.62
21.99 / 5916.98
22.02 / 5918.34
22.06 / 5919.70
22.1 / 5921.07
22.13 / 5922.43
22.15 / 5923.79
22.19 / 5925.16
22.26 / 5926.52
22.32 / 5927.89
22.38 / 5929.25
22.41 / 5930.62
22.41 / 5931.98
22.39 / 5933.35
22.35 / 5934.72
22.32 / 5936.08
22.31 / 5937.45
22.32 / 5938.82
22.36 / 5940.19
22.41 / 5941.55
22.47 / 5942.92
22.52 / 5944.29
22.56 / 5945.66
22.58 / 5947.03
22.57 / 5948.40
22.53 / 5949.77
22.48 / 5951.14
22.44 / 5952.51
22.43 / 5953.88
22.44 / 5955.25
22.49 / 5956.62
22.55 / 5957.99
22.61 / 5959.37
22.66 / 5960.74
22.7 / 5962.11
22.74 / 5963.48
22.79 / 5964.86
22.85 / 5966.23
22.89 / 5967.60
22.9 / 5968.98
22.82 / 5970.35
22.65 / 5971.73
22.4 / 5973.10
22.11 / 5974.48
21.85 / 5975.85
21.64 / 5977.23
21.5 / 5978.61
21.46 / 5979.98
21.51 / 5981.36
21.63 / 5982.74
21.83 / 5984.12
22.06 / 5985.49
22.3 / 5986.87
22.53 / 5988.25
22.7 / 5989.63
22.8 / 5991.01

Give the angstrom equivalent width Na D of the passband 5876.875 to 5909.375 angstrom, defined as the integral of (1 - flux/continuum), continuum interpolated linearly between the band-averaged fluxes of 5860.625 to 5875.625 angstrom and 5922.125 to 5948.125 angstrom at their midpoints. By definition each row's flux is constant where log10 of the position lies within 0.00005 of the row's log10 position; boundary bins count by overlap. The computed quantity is 6.0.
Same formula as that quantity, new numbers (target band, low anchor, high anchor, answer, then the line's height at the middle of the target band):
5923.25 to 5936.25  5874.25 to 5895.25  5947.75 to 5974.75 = -1.2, 20.4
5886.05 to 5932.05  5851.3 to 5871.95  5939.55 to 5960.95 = 5.2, 22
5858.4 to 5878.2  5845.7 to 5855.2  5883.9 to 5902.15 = -2.6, 19.1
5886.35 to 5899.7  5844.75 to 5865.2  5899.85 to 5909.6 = 4.3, 21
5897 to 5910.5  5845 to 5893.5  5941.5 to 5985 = 0.6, 20.9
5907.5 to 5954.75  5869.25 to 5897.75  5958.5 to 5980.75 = -4.5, 20.4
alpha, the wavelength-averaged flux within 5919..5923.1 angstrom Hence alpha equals 22.1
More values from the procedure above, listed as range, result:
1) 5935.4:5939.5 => 22.3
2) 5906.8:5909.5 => 22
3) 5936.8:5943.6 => 22.4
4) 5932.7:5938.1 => 22.3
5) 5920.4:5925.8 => 22.1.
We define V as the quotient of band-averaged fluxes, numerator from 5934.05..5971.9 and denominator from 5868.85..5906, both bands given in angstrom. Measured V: 1.24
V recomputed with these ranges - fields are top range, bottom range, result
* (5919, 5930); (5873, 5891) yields 1.19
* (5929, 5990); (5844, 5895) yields 1.13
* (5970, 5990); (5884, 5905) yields 1.38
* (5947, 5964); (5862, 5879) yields 1.05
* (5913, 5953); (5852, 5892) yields 1.12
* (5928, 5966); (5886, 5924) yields 1.19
